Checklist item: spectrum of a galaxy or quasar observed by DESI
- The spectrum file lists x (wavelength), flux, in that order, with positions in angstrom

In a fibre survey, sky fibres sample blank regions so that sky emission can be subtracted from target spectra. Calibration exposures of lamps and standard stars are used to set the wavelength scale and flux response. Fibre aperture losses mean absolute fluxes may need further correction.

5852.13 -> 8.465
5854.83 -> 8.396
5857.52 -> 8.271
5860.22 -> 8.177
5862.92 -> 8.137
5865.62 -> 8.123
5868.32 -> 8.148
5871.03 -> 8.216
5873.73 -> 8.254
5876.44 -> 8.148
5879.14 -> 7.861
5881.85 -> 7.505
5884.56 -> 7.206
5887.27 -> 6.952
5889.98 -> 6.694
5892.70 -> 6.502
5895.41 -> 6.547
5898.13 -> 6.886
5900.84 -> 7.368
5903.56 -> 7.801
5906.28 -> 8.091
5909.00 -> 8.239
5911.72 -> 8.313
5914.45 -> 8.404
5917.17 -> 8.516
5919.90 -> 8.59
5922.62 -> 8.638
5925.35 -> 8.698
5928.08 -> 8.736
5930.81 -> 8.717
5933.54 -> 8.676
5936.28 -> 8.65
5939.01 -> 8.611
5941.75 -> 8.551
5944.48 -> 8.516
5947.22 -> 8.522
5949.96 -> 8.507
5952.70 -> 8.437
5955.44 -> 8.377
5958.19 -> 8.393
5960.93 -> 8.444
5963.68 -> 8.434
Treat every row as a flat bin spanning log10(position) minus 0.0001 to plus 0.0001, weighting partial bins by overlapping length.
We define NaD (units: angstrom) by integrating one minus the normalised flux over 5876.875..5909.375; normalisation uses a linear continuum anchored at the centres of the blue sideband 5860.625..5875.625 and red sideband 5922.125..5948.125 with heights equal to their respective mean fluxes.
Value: 4.1 angstrom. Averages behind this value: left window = 8.17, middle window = 7.3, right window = 8.63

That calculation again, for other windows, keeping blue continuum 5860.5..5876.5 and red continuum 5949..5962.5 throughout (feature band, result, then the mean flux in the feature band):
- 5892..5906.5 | 1.9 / 7.16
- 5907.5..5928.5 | -0.5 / 8.5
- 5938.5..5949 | -0.2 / 8.54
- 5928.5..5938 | -0.4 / 8.68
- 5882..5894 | 1.9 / 6.9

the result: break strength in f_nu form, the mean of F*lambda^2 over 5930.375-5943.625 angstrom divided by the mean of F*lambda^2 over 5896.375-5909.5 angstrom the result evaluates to 1.1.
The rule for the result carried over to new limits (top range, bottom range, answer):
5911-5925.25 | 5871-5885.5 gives 1.10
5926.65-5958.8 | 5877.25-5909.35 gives 1.19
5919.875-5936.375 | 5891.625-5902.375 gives 1.28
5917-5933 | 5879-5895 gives 1.25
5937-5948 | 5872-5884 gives 1.11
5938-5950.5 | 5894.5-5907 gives 1.18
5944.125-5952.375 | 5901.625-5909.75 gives 1.08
